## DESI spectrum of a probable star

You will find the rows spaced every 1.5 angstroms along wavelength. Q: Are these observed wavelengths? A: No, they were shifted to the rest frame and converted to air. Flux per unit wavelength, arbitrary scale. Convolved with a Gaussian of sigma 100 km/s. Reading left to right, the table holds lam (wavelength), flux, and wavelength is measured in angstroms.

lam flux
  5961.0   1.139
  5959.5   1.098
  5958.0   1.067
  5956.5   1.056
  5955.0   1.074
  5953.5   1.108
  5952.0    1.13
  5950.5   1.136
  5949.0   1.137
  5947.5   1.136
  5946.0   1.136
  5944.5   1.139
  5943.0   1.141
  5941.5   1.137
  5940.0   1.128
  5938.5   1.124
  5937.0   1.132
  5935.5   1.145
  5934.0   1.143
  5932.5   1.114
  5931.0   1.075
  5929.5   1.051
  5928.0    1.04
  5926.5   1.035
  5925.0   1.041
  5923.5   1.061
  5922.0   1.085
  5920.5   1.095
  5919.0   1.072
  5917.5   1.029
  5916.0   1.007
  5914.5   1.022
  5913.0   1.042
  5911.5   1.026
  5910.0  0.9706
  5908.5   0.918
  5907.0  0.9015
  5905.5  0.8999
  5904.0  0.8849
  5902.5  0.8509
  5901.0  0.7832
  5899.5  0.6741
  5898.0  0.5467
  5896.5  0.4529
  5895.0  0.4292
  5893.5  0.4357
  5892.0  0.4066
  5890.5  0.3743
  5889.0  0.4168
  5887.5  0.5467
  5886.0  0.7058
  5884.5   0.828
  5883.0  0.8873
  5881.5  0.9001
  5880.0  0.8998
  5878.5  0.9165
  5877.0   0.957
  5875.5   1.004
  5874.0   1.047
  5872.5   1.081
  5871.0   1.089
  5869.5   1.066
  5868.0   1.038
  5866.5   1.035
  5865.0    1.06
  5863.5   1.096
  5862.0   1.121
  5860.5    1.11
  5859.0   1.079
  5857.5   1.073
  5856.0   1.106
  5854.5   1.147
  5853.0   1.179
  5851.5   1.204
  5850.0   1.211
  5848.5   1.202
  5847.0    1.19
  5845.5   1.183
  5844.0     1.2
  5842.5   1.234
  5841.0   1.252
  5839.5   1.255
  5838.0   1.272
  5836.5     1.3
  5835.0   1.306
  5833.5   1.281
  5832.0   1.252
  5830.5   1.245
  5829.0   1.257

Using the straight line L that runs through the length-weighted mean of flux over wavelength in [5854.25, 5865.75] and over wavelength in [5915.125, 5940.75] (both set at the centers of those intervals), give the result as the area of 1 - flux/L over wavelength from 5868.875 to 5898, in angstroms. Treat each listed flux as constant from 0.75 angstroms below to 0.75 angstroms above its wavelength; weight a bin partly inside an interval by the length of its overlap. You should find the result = 9.03 angstroms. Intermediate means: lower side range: 1.1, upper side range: 1.08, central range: 0.753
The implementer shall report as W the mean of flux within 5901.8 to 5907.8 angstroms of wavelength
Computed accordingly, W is 0.885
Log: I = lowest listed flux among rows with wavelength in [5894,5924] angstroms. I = 0.4292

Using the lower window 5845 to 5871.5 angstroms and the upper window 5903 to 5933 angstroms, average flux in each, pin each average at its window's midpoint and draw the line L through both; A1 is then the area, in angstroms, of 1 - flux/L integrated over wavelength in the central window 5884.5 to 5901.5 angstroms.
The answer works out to 8.4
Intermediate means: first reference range 1.12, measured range 0.534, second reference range 1.02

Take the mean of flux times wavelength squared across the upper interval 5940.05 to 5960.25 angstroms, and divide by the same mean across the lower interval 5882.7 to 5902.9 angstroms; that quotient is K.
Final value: 1.95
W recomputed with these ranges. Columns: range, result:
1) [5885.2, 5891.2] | 0.515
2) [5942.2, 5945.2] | 1.14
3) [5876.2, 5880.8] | 0.925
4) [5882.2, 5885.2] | 0.859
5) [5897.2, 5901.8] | 0.668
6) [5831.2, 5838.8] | 1.28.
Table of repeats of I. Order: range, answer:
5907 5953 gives 0.9015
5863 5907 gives 0.3743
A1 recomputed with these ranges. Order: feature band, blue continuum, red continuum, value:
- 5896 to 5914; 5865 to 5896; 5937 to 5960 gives 1.7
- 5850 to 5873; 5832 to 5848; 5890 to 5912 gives -1.1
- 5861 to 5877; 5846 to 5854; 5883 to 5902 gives -2.6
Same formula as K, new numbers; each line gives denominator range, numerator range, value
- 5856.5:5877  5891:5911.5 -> 0.68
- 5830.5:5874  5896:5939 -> 0.86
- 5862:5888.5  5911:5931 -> 1.12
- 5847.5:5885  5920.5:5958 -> 1.07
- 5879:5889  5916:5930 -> 1.39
